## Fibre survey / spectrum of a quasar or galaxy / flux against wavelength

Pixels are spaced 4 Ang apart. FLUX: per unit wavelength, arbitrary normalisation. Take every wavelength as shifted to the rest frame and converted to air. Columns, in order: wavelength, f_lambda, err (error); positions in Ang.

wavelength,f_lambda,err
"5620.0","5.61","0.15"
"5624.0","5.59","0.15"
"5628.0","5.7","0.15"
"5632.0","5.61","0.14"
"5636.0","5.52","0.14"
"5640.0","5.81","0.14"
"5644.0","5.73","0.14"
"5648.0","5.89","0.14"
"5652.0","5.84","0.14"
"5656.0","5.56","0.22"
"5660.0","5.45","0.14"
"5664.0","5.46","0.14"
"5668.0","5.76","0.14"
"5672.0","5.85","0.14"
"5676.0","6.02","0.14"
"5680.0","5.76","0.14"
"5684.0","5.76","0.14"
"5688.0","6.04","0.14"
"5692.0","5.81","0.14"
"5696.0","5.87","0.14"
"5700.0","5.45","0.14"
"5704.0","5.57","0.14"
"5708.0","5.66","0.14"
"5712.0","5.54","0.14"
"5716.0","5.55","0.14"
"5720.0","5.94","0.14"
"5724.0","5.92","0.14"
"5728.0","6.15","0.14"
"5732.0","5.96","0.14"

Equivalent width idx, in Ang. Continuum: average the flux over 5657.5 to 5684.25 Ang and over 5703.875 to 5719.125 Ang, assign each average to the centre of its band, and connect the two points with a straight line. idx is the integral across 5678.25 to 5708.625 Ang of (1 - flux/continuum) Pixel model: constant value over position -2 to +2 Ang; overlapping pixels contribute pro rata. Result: -0.47 Ang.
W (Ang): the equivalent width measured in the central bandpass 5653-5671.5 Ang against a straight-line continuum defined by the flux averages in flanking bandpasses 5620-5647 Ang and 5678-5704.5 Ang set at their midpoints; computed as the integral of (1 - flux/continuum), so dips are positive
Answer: 0.4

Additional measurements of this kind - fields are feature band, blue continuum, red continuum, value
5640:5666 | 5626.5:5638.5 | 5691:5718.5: -0.2 Ang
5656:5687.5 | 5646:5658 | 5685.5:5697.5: 0.6 Ang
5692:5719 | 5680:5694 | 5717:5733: 1.3 Ang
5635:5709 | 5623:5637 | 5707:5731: -0.4 Ang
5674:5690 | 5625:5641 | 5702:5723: -0.7 Ang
